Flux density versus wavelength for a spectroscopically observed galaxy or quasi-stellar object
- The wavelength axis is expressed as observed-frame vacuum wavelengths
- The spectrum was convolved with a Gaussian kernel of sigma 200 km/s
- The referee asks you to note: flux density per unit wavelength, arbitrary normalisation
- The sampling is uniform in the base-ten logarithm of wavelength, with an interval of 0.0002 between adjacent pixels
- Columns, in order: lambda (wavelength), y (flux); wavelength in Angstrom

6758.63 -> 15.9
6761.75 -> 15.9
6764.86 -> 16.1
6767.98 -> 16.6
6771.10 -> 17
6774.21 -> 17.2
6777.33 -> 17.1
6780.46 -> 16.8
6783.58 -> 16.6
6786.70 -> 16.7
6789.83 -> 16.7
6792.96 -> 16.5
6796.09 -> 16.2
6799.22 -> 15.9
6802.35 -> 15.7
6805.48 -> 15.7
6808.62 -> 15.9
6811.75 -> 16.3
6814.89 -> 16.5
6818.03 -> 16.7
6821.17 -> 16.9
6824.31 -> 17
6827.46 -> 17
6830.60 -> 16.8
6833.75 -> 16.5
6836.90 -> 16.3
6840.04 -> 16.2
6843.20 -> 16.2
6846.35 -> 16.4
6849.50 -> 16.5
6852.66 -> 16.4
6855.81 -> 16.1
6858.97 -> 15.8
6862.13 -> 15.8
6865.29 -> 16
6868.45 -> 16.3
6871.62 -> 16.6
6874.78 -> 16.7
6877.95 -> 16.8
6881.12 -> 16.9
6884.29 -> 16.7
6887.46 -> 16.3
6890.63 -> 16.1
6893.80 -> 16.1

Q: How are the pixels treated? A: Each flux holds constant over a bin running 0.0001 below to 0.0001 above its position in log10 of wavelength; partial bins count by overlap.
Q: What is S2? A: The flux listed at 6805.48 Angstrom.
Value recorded 15.7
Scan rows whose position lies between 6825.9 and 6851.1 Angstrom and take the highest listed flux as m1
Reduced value 17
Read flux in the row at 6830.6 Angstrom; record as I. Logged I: 16.8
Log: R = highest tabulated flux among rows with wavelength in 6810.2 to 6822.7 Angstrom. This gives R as 16.9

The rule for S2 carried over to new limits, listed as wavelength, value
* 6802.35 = 15.7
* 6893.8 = 16.1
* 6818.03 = 16.7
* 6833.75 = 16.5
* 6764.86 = 16.1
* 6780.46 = 16.8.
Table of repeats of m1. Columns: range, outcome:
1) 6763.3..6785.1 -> 17.2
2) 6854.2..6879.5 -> 16.8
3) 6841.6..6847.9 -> 16.4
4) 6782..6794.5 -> 16.7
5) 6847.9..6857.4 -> 16.5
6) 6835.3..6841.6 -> 16.3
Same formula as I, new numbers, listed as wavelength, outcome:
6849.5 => 16.5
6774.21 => 17.2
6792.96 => 16.5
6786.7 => 16.7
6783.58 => 16.6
